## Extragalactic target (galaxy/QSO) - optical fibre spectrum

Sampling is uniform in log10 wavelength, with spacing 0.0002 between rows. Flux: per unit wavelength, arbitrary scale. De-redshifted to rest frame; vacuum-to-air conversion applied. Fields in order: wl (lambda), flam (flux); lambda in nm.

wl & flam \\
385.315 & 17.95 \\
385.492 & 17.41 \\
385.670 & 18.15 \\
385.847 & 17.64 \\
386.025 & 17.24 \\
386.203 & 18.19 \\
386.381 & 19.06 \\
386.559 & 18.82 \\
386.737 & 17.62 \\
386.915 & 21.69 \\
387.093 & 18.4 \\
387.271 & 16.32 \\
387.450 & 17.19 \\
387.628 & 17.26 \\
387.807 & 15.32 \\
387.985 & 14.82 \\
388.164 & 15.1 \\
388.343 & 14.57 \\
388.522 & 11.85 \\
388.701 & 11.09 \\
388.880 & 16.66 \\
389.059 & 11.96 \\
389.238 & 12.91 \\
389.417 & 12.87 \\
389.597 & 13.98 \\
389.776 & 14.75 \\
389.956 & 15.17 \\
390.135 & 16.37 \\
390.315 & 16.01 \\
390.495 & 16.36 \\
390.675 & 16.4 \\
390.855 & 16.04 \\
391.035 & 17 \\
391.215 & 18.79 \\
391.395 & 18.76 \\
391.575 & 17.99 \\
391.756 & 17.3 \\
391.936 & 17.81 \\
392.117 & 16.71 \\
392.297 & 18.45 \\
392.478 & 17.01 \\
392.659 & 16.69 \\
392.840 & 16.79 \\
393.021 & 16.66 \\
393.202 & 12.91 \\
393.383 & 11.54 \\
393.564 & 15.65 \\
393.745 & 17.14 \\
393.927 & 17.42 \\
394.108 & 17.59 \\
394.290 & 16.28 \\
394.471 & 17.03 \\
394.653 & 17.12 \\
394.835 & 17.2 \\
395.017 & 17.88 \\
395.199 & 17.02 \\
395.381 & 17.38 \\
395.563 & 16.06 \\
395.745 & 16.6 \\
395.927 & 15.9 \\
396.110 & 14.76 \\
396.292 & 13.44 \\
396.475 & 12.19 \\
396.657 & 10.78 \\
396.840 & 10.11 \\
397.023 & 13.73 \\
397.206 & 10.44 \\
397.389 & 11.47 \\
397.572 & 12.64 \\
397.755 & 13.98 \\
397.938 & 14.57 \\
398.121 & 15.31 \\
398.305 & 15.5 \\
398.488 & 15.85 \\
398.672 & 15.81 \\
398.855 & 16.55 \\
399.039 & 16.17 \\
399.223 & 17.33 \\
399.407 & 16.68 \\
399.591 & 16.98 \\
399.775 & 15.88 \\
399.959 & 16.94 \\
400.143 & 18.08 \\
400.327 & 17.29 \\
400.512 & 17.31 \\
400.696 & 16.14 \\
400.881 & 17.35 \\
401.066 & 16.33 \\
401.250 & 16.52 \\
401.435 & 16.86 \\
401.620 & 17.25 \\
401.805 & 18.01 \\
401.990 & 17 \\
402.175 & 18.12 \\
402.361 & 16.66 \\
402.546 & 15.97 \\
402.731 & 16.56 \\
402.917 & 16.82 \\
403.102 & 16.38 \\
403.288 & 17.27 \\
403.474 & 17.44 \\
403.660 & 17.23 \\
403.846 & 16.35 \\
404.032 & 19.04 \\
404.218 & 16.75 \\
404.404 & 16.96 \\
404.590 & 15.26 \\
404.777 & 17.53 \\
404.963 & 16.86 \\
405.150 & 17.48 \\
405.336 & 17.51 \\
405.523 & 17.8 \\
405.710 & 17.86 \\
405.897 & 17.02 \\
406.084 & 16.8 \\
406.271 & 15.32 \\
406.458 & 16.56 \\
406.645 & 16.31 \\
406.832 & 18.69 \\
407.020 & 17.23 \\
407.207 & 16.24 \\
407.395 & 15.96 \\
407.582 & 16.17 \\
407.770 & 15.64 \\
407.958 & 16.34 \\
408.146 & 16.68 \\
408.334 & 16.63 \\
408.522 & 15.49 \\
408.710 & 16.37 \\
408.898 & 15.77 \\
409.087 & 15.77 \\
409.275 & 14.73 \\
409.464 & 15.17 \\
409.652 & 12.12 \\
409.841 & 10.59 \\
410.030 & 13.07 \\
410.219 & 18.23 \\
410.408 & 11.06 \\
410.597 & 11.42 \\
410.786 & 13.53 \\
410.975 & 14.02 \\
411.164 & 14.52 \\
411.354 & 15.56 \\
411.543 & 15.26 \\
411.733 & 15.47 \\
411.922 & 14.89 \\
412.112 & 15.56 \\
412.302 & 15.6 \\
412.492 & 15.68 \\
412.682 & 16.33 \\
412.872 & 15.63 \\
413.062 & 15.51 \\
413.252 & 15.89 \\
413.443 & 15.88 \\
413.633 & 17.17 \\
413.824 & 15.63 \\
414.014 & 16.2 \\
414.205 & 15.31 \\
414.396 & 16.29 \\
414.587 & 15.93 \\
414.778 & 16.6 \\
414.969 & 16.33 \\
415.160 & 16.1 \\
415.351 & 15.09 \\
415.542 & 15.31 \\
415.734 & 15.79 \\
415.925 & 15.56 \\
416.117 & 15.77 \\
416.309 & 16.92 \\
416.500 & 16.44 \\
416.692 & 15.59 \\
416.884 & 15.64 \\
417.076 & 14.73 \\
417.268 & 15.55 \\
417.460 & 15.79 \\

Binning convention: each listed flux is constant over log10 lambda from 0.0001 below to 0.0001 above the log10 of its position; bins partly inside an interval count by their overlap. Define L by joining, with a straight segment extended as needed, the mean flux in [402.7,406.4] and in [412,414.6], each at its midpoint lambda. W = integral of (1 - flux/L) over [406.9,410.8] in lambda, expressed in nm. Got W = 0.35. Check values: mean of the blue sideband 17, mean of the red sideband 15.9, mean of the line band 15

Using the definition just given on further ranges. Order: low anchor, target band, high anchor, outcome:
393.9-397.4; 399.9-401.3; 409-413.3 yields -0.20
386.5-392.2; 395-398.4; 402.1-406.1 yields 0.50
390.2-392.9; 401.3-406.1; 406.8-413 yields -0.38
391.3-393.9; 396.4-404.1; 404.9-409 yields 0.36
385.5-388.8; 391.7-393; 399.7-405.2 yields -0.03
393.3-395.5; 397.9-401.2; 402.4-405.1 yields 0.06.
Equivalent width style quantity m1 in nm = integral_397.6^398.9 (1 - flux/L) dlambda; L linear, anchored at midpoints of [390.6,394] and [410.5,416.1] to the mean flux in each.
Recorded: 0.09 nm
